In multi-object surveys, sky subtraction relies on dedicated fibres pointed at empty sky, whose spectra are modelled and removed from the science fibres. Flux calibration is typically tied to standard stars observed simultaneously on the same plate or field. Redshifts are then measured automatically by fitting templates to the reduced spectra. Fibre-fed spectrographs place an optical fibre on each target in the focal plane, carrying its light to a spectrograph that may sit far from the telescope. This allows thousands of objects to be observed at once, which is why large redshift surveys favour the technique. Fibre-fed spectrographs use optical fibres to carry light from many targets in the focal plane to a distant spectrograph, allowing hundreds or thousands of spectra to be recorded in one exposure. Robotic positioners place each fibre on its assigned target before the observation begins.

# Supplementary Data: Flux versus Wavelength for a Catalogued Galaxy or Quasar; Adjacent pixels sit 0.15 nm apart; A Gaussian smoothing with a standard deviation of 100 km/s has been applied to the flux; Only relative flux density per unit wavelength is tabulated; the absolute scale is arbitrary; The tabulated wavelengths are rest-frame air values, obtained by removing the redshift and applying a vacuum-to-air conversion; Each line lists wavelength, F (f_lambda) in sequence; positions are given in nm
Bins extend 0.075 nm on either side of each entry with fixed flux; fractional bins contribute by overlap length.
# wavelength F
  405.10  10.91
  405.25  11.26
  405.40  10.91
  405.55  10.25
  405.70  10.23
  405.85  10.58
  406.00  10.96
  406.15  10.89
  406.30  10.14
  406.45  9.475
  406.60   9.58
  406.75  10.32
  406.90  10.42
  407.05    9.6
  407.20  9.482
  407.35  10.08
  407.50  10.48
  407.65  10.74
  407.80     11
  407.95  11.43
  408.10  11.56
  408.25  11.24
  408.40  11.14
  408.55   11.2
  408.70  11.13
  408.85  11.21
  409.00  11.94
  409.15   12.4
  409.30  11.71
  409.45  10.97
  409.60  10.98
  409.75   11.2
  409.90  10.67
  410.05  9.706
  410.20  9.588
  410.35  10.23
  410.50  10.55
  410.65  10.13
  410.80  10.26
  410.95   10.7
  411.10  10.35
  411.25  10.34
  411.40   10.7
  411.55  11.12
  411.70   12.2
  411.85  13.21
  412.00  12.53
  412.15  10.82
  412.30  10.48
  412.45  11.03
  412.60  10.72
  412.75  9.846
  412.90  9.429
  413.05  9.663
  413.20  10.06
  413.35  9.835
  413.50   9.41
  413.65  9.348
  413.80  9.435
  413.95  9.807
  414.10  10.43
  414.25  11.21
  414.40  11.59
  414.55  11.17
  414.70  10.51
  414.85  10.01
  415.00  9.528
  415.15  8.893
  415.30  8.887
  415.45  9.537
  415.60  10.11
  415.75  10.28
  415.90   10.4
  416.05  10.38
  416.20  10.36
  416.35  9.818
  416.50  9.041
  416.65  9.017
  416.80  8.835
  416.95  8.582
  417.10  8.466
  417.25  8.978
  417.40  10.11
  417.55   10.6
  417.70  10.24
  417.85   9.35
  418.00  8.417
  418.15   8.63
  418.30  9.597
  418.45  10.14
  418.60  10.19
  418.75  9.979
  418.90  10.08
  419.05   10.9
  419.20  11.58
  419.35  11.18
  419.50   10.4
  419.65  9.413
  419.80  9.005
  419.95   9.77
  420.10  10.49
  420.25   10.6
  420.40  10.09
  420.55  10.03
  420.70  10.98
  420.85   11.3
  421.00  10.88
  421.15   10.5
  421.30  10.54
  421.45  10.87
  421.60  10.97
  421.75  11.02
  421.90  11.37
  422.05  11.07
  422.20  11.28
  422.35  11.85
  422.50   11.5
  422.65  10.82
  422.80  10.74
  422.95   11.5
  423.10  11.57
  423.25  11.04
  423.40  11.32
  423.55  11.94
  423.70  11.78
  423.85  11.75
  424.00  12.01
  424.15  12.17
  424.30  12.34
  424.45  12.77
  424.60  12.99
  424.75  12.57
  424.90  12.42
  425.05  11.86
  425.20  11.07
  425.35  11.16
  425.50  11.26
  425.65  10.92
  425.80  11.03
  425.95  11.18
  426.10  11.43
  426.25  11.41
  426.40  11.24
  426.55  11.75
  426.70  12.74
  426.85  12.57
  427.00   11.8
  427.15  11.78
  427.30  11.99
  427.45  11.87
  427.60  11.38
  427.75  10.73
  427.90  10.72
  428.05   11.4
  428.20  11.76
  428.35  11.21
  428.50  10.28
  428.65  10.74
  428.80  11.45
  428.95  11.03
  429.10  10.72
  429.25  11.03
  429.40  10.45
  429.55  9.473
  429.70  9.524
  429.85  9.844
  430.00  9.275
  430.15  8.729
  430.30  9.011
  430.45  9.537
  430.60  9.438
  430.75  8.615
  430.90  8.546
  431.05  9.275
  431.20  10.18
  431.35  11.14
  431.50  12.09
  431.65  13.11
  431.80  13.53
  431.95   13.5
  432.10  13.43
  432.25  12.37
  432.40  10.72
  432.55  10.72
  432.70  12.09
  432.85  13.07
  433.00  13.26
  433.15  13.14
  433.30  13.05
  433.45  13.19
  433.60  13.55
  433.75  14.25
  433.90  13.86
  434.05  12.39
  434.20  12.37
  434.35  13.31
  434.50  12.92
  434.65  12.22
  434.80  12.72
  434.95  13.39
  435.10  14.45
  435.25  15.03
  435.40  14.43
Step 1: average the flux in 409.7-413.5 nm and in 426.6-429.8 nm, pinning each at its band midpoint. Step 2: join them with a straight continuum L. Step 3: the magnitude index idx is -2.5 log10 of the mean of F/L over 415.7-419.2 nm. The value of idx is 0.115 mag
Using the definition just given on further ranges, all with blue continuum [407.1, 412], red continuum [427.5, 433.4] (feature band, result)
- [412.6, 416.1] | 0.10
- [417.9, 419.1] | 0.13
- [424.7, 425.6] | -0.06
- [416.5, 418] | 0.18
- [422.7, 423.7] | -0.04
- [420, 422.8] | 0.01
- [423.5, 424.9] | -0.12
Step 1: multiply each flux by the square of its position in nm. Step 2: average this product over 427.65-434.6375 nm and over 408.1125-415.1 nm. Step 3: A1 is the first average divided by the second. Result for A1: 1.17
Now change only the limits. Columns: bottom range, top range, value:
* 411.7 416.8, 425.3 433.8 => 1.19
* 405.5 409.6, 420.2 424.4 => 1.12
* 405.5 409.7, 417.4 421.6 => 1.01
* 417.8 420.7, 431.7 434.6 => 1.37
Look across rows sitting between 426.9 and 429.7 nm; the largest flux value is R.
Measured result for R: 11.99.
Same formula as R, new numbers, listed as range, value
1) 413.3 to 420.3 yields 11.59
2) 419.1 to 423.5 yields 11.85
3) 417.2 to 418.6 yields 10.6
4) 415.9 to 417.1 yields 10.38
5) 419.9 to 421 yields 11.3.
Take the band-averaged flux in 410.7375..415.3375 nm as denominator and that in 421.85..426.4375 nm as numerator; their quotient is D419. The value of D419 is 1.1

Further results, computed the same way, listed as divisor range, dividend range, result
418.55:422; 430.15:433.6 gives 1.09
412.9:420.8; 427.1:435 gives 1.16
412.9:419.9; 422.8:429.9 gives 1.16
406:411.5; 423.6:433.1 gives 1.06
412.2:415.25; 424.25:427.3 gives 1.17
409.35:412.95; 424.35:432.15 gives 1.03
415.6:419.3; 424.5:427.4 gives 1.20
